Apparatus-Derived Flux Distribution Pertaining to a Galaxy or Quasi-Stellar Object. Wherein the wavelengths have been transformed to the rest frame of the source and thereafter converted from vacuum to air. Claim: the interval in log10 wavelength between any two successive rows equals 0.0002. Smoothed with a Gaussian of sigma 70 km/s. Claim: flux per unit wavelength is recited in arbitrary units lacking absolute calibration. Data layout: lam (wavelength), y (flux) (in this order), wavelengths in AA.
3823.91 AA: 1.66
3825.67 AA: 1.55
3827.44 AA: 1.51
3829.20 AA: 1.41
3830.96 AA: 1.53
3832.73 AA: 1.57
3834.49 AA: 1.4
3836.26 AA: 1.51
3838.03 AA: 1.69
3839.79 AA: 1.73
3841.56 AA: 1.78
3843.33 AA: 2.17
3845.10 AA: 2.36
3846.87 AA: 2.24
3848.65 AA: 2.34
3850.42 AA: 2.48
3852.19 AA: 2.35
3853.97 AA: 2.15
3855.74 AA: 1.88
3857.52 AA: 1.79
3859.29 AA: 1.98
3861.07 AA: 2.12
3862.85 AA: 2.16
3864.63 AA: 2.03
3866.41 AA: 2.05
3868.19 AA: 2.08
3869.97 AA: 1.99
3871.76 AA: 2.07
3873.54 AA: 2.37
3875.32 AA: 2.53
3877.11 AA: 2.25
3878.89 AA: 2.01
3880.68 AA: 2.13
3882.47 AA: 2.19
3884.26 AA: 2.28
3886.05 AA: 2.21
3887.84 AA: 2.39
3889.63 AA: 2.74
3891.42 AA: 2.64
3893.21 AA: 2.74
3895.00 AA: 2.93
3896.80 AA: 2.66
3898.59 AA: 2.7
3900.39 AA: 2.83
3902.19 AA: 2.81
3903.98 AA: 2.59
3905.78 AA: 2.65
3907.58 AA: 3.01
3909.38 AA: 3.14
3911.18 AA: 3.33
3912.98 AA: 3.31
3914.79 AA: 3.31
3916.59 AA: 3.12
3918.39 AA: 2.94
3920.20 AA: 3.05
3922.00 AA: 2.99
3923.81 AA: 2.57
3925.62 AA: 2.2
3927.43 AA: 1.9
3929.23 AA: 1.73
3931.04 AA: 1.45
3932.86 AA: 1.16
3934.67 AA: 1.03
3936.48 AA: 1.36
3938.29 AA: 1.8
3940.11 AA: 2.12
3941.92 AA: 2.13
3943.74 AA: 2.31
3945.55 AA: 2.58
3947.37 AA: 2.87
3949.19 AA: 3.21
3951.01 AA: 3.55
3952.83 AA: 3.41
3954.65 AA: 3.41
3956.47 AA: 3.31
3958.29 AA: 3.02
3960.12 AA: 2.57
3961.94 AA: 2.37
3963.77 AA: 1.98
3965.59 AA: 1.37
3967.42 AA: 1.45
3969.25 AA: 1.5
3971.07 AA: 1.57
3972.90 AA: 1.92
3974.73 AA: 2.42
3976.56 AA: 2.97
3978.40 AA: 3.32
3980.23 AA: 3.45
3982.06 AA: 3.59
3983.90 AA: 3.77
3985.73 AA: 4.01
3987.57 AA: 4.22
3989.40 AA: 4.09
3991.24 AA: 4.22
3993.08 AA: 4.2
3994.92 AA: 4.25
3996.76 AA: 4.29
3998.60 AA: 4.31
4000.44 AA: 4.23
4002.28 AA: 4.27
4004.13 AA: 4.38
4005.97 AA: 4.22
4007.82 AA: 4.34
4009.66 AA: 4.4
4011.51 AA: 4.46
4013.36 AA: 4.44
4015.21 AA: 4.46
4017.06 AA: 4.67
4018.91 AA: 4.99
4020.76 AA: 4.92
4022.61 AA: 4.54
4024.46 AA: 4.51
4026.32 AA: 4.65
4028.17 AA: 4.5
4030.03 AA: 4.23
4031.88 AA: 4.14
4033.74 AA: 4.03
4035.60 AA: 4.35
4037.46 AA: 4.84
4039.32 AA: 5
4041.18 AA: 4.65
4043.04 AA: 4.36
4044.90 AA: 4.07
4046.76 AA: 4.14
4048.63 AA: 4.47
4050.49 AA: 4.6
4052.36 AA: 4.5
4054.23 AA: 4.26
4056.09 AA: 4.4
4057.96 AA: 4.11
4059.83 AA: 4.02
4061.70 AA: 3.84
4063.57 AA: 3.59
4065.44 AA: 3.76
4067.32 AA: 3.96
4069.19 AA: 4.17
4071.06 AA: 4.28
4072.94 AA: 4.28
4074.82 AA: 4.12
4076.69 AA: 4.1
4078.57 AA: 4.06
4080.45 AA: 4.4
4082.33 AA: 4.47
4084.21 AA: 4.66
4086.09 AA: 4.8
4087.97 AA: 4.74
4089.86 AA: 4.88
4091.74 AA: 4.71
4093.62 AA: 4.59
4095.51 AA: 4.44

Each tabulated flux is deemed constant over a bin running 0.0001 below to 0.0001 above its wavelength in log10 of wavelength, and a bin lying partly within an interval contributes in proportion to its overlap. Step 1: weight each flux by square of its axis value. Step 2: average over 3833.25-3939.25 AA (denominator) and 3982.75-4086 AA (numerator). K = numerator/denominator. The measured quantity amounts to 2.03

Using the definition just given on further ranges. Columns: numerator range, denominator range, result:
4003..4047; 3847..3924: 1.91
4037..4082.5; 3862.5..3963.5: 1.82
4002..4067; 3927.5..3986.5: 1.85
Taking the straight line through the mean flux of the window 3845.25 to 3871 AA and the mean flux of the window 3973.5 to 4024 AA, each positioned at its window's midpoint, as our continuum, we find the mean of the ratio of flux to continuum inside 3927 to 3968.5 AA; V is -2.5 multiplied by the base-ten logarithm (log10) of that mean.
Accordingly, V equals 0.443 mag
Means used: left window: 2.12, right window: 4.12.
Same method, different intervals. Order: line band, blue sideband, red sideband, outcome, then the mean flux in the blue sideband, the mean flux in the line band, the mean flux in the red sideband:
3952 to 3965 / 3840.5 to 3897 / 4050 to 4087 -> 0.108 mag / 2.25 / 2.83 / 4.21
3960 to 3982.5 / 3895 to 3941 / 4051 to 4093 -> 0.325 mag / 2.48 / 2.31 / 4.28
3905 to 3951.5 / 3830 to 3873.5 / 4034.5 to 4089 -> 0.134 mag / 1.98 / 2.48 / 4.31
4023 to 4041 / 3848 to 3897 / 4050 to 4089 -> -0.161 mag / 2.26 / 4.48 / 4.24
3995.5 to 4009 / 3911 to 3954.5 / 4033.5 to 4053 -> -0.153 mag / 2.48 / 4.29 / 4.47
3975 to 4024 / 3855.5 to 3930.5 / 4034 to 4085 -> -0.149 mag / 2.49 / 4.17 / 4.27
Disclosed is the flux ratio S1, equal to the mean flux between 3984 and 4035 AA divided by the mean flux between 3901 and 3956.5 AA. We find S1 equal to 1.7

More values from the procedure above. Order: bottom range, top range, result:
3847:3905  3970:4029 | 1.72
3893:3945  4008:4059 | 1.81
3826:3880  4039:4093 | 2.18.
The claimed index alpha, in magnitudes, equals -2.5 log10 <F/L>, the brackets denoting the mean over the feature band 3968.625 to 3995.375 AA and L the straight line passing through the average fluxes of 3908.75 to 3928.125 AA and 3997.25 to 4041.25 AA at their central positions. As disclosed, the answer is 0.186 mag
